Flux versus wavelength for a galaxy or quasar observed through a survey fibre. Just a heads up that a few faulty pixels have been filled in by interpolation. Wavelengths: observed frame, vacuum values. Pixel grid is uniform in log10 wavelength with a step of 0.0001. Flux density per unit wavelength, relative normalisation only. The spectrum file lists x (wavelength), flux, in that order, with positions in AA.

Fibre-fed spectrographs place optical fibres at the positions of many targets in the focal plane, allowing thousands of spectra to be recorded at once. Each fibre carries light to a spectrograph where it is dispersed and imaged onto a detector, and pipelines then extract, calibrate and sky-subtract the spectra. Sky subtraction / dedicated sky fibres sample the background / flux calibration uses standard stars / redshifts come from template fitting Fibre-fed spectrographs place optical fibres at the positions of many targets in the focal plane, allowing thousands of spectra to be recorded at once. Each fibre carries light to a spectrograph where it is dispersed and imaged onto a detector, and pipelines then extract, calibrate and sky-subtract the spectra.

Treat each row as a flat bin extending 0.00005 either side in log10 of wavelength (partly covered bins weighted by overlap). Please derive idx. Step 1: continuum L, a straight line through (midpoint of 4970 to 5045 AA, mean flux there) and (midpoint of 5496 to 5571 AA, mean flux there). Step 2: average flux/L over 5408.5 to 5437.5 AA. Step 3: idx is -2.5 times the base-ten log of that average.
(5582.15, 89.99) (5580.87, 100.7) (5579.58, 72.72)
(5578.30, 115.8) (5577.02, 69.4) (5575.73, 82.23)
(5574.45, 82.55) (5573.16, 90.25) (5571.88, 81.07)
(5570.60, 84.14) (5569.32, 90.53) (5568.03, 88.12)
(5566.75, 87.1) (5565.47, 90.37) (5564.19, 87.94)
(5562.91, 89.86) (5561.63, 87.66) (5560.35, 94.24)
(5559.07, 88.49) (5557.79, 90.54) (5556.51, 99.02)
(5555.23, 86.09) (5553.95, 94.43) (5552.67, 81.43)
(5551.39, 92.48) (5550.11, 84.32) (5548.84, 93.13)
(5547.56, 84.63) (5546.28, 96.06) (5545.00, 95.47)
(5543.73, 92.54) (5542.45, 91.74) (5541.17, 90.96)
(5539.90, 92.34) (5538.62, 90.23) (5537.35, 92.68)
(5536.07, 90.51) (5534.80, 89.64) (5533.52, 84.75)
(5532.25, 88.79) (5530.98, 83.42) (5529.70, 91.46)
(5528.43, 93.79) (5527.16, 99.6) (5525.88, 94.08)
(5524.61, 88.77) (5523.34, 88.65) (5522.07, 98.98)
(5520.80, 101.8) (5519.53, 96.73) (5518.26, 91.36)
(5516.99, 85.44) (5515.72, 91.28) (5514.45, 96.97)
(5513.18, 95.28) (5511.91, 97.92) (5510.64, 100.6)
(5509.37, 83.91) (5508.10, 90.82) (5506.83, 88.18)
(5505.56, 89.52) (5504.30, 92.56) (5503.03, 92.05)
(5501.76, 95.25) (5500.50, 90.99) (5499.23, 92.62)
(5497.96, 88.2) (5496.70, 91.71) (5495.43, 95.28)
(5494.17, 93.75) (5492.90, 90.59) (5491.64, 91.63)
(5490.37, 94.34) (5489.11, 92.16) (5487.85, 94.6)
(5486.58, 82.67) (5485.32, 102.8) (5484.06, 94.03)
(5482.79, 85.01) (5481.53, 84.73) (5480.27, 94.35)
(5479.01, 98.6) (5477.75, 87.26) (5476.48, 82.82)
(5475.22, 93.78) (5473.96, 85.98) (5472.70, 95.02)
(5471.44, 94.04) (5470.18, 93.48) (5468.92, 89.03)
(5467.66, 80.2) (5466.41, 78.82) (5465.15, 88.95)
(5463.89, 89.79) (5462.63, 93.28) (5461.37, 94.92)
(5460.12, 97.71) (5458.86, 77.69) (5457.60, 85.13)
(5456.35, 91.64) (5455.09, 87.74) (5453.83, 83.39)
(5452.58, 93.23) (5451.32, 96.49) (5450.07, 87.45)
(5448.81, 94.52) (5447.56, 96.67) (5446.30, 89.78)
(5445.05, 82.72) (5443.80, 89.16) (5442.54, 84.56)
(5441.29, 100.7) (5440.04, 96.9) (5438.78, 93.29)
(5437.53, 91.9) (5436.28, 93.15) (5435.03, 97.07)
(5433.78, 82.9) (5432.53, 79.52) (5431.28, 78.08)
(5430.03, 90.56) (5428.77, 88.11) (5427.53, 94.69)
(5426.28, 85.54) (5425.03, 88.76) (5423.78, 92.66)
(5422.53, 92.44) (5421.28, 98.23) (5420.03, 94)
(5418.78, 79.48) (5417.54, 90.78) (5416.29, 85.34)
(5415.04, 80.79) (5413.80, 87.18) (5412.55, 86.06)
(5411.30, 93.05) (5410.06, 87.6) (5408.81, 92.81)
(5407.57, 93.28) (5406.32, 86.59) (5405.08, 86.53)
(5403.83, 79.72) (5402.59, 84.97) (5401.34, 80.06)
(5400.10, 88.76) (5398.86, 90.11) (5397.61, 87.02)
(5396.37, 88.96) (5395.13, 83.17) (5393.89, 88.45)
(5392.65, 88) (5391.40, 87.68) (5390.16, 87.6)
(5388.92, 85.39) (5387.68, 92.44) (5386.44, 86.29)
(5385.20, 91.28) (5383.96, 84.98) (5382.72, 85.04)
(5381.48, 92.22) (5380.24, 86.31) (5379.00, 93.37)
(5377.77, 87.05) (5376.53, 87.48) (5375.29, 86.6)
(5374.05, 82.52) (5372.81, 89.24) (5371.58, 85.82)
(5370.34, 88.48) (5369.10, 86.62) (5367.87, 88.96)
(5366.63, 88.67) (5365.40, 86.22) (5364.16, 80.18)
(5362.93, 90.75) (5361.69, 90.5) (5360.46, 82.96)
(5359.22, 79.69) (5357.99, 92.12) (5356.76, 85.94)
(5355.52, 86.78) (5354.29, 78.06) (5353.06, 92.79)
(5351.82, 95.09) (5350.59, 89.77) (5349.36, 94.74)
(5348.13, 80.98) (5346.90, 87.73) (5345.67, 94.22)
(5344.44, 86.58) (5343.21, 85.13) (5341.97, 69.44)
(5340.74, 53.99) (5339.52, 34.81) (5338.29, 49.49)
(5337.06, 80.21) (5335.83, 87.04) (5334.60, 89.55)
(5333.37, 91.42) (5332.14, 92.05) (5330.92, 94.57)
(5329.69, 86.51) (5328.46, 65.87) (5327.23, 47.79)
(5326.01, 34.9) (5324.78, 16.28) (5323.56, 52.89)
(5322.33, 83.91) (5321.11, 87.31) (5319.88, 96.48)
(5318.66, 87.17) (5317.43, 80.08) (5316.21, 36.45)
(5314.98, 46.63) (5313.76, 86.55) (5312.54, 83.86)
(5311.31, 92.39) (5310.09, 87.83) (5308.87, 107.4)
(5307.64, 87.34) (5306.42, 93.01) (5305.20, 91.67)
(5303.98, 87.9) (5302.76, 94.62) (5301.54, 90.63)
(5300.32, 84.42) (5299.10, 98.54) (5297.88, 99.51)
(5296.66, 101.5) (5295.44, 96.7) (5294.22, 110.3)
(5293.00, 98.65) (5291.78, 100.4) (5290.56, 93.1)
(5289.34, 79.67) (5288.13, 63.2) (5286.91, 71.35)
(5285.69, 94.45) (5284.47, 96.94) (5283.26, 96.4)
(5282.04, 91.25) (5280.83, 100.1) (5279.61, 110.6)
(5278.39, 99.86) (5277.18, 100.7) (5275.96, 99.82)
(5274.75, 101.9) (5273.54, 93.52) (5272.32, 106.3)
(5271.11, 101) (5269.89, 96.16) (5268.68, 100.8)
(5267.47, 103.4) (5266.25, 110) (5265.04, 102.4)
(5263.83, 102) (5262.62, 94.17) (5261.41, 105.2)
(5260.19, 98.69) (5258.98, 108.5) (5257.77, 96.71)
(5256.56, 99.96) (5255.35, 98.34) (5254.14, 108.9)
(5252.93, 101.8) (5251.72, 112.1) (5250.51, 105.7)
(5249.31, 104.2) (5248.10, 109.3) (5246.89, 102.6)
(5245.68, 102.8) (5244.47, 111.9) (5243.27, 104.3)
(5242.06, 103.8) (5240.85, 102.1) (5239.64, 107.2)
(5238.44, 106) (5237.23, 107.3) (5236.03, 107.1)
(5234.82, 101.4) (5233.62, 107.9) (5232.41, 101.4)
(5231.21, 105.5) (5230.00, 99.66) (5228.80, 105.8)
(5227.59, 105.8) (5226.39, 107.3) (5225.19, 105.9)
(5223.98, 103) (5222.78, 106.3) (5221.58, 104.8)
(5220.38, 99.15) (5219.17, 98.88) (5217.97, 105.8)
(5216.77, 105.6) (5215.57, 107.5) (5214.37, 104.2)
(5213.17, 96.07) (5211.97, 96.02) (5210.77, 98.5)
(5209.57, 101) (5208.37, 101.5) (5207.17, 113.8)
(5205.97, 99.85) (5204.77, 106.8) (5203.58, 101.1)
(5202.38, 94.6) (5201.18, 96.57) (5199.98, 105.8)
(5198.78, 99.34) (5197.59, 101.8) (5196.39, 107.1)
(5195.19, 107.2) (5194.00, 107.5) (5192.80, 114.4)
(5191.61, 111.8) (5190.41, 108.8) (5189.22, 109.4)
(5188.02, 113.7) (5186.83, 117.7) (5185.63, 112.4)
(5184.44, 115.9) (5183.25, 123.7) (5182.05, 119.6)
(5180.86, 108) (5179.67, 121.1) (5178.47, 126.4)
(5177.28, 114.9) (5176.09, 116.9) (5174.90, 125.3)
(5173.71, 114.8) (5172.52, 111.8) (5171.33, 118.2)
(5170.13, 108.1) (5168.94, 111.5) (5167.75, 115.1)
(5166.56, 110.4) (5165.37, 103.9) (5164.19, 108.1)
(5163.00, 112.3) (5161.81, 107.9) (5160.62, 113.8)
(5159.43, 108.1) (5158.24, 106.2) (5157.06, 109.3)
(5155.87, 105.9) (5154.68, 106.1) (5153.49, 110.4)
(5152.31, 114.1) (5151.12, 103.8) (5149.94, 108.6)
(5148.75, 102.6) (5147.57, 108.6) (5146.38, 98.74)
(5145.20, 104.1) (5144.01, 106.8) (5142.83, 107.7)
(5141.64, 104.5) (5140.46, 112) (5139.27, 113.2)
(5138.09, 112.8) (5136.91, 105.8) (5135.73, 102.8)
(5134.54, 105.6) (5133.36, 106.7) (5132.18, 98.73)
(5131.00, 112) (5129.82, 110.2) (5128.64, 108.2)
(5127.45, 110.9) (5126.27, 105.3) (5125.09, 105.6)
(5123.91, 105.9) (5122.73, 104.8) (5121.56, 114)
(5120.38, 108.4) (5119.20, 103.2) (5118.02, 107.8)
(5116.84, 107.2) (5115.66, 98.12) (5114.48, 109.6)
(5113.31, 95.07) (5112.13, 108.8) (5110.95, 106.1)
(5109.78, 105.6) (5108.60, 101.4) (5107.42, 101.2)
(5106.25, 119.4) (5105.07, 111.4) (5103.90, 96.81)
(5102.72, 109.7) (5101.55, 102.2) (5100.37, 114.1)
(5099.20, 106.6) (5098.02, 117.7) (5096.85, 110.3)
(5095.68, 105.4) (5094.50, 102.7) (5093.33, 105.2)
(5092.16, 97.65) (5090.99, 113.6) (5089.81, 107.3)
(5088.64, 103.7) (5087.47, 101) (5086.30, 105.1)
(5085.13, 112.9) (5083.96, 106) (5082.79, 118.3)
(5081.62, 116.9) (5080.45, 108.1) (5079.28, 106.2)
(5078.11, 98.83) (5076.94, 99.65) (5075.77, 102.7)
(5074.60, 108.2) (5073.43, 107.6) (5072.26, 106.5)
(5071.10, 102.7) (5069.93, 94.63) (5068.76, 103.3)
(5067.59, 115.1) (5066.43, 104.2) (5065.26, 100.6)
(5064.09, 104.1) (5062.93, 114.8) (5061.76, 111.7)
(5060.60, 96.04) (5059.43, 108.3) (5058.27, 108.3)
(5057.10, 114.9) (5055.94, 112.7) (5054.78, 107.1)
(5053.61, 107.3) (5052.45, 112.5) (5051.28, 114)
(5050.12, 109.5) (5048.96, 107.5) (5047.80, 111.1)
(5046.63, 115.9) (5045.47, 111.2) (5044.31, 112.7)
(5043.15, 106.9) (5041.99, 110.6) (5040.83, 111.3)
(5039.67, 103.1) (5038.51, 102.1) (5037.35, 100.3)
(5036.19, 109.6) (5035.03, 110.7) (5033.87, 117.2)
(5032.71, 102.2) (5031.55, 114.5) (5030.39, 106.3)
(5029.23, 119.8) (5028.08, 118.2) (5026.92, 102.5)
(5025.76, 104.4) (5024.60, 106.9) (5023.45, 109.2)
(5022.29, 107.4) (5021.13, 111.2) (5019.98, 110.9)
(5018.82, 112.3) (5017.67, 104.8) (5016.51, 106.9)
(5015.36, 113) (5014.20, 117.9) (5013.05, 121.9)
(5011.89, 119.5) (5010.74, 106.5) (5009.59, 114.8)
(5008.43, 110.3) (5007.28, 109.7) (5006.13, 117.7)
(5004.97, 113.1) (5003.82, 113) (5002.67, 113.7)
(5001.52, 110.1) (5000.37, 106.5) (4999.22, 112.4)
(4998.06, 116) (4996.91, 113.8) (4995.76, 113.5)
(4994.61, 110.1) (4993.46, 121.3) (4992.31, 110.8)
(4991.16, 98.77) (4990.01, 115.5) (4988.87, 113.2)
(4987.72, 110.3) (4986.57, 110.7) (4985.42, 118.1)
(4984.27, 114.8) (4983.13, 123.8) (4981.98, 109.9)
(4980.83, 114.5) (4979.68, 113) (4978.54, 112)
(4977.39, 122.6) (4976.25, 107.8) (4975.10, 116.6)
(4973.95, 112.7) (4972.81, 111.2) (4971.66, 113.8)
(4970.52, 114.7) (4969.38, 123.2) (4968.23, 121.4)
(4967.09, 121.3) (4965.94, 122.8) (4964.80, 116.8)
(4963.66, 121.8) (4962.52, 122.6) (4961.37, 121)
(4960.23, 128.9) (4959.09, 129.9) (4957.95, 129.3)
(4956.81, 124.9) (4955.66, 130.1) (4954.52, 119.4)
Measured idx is 0.08 mag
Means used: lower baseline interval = 112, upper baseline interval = 91.2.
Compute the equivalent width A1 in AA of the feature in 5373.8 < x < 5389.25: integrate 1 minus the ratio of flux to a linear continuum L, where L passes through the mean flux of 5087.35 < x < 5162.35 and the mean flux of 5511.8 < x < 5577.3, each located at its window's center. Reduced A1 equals 1.4 AA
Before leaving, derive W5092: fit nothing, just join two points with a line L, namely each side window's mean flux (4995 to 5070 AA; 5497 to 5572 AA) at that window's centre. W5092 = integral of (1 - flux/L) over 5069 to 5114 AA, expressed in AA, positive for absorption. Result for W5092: 0.7 AA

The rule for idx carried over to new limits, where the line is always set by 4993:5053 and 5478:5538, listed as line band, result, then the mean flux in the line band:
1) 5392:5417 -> 0.110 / 86.9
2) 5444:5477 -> 0.054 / 89.4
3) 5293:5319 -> 0.139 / 88.1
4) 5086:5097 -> 0.035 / 105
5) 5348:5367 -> 0.125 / 87.4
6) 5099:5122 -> 0.014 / 106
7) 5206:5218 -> 0.010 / 103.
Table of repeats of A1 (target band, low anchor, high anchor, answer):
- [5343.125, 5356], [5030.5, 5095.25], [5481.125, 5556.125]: 1.2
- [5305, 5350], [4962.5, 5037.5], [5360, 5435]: 7.8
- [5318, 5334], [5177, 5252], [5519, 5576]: 4.6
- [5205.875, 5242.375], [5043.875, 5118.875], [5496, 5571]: -0.6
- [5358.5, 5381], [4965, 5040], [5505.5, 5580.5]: 2.5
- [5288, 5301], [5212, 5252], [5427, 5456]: 0.8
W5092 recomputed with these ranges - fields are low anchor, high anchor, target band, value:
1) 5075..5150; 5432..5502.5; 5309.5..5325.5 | 4.2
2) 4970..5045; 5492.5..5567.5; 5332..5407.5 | 9.8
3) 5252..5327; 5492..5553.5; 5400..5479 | 2.0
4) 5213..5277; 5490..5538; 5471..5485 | 0.4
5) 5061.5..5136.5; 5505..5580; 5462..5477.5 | 0.7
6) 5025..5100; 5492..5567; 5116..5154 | -0.6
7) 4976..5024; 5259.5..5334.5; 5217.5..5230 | -1.3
